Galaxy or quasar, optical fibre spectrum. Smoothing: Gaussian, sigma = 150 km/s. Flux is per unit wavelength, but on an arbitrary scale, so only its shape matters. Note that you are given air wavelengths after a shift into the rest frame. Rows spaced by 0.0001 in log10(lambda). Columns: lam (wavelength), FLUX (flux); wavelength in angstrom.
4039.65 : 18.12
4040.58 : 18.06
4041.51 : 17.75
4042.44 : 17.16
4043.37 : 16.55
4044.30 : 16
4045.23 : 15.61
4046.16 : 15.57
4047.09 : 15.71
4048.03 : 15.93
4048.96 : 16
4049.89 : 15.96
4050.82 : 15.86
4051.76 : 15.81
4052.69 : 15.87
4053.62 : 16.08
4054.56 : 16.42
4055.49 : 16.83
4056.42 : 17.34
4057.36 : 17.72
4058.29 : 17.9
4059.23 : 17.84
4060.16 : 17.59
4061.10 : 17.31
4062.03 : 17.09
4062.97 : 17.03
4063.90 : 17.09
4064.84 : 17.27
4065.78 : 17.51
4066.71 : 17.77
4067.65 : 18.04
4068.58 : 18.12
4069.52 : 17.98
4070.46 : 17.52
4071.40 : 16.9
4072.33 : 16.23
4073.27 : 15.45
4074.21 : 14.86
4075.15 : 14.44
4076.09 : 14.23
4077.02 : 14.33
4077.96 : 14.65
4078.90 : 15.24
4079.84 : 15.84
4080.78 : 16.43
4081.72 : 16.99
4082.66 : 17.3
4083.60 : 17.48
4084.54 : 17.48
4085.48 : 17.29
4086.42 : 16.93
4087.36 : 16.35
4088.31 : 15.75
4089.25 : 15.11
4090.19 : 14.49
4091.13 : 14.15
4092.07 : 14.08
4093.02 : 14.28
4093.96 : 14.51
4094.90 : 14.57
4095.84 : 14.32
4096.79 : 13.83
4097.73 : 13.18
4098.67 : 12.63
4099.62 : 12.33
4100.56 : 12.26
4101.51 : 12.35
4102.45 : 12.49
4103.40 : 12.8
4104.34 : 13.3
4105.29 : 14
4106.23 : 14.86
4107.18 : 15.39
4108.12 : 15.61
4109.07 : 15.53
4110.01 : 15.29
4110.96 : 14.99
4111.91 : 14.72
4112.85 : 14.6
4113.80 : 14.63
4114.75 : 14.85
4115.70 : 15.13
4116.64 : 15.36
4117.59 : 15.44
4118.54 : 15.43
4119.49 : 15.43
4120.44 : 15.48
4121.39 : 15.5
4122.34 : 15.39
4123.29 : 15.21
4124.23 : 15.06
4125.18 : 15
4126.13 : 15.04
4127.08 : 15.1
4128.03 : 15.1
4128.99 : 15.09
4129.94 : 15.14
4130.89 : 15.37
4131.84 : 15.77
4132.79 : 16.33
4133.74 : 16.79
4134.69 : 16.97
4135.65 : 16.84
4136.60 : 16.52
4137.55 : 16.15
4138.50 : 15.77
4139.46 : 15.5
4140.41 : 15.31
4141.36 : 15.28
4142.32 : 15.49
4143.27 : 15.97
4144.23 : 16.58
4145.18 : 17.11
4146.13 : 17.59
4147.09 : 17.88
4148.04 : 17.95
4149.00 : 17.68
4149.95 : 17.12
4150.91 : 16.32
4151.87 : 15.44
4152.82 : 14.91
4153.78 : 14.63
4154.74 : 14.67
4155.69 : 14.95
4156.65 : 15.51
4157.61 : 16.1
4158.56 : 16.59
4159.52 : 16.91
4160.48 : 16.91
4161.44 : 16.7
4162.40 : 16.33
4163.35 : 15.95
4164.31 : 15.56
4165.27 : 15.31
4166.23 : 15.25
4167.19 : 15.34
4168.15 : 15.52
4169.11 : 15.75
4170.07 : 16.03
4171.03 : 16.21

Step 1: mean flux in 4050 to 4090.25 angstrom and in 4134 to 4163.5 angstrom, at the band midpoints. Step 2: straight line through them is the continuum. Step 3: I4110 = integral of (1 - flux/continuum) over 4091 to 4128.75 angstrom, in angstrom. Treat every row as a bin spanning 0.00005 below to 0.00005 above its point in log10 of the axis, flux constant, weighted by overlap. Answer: 4.4 angstrom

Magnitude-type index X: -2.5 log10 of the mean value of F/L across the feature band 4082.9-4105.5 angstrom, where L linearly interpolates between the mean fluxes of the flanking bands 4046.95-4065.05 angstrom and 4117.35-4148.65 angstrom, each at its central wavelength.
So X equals 0.13 mag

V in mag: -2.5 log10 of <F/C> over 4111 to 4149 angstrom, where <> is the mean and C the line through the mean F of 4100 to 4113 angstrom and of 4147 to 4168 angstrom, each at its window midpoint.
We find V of -0.05 mag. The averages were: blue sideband 14.1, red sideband 16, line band 15.8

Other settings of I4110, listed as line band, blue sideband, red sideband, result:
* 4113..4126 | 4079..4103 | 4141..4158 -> 0.3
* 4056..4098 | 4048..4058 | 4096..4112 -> -2.7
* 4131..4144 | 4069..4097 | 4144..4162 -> 0.1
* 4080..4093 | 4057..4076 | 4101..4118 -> -0.2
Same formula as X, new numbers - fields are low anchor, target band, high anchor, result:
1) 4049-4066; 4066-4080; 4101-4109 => -0.014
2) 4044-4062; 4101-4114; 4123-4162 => 0.135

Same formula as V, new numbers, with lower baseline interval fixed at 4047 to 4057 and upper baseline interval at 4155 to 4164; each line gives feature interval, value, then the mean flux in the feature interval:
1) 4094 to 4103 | 0.22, 13.2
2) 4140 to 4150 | -0.04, 16.7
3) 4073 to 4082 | 0.07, 15.2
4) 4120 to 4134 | 0.05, 15.4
